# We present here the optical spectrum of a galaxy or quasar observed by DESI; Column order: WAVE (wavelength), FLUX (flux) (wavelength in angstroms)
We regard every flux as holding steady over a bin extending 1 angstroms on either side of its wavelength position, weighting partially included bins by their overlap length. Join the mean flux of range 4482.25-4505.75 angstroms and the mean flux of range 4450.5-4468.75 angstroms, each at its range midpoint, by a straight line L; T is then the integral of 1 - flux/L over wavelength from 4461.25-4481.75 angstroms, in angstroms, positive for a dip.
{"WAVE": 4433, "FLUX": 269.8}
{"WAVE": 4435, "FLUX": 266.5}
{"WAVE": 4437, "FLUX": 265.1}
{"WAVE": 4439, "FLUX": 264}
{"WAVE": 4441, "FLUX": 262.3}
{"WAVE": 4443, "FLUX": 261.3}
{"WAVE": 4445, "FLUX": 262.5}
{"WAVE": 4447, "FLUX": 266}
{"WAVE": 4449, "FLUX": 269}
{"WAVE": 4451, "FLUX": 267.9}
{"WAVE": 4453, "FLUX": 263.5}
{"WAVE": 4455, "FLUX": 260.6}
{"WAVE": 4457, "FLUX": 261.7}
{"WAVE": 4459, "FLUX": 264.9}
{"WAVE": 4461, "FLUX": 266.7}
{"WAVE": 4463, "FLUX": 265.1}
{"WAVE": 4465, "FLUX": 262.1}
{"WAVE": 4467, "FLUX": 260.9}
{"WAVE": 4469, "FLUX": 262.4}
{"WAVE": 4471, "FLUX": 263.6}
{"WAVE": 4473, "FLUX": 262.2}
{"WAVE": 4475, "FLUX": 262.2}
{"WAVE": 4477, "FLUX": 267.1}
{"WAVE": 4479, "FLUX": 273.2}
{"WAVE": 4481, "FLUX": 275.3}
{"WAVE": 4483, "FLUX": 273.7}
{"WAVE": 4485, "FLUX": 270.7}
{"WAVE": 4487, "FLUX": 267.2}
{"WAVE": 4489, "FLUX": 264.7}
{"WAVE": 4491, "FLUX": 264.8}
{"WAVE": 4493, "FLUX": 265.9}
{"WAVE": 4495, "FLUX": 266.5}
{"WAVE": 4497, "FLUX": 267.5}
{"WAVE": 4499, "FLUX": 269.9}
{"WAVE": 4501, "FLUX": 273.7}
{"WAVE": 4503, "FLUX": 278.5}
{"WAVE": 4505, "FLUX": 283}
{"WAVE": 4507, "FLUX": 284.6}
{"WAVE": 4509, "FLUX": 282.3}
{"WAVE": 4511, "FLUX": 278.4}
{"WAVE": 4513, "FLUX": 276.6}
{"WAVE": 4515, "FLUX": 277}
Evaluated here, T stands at 0.04 angstroms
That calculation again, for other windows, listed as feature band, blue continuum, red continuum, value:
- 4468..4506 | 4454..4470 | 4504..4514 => 0.5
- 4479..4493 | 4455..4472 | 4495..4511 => 0.1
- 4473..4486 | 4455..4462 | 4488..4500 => -0.2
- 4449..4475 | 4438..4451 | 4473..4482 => 0.3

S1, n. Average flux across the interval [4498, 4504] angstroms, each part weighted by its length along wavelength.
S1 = 274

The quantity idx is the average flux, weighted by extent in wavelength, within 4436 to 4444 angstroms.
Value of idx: 263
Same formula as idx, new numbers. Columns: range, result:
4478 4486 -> 273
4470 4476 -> 263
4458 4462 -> 266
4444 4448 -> 264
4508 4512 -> 280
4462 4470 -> 263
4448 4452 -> 268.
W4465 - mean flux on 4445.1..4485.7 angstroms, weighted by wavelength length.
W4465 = 266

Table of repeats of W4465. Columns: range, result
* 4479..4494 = 269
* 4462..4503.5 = 267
